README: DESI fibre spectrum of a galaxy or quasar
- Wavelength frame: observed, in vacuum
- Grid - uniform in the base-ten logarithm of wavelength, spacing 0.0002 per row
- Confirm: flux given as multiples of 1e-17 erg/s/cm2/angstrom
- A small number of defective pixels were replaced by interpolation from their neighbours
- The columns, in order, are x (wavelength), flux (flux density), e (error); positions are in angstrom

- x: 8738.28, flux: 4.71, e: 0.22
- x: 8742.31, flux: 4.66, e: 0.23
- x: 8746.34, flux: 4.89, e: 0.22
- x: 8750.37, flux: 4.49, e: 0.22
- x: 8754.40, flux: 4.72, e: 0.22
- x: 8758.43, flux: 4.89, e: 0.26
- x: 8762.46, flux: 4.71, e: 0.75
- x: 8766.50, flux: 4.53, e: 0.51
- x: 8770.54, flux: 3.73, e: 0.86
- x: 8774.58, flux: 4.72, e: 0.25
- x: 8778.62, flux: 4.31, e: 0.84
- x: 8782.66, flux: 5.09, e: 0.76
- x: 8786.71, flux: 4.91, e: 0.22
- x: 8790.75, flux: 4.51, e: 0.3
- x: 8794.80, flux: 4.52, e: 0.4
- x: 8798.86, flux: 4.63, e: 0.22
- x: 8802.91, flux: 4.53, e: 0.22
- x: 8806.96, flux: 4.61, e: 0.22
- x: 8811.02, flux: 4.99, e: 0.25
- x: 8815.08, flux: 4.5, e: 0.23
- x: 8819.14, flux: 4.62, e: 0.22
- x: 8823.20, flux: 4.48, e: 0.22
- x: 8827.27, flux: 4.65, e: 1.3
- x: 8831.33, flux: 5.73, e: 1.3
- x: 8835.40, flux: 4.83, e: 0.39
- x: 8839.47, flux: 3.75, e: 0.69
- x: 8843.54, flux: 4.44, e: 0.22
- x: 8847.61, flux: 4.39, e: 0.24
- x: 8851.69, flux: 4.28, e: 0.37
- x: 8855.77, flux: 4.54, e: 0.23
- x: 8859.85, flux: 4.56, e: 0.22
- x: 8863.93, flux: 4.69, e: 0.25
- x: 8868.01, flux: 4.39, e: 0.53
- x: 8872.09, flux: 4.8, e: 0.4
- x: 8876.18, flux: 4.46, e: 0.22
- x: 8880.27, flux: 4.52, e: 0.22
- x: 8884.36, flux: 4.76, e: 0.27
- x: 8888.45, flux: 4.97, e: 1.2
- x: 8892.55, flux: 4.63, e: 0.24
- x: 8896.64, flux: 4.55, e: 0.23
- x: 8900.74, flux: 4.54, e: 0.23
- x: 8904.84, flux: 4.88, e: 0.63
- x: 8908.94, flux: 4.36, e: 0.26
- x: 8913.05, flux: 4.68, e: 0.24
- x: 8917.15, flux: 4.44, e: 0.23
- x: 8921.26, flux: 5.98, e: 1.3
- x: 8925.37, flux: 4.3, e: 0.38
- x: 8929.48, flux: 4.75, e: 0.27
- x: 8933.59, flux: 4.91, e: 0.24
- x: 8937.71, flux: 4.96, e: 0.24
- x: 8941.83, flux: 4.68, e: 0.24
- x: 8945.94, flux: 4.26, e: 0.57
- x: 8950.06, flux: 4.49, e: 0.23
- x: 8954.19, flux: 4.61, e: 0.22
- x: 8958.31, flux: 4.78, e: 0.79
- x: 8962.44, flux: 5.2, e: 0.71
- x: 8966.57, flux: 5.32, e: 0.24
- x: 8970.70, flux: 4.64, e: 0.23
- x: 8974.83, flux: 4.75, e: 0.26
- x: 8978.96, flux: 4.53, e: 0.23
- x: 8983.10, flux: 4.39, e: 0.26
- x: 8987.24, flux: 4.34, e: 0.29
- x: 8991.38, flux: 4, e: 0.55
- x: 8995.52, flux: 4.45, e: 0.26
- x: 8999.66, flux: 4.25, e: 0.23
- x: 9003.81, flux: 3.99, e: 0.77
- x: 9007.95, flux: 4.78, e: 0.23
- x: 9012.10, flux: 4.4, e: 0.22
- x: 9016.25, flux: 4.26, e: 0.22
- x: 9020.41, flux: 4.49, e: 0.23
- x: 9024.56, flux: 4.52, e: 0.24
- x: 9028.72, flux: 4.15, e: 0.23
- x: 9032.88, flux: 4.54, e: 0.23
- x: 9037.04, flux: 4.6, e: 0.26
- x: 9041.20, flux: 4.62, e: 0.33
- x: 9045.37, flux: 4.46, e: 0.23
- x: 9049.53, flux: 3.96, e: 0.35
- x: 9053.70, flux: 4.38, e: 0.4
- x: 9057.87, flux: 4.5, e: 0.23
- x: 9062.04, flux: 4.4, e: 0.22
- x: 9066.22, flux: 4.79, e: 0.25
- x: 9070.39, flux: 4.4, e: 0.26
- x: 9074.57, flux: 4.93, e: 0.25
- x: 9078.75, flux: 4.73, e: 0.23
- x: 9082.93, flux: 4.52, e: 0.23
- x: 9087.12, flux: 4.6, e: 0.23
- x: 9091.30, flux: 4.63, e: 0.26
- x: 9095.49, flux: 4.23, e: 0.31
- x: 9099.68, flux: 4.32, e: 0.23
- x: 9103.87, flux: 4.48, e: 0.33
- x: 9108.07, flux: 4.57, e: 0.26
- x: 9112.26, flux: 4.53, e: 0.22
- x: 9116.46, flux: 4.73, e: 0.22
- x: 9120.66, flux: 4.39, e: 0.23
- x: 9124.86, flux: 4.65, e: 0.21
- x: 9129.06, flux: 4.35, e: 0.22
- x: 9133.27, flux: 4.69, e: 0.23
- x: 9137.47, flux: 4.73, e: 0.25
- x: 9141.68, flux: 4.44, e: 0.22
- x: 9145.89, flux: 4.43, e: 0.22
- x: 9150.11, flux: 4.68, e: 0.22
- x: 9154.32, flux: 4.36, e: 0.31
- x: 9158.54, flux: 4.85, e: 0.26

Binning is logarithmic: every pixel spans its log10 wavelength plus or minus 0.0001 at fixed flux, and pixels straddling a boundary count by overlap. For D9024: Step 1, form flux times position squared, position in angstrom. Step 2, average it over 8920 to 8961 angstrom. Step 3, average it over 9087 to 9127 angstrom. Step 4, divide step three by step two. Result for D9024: 0.98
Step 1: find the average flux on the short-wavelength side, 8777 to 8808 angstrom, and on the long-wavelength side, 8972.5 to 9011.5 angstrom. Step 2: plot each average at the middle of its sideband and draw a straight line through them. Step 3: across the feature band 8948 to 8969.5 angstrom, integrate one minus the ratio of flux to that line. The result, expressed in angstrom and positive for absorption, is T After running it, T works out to -2.1 angstrom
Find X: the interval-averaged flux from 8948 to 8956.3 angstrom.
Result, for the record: 4.55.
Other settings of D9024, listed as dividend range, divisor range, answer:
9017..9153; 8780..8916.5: 1.03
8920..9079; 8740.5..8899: 1.03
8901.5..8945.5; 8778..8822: 1.05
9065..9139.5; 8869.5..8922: 1.02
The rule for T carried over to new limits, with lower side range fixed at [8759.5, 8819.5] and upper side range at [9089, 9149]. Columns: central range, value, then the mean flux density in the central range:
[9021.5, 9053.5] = 0.9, 4.41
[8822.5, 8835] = -1.1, 4.99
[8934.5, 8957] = -0.3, 4.62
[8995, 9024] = 1.1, 4.38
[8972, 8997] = 0.7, 4.42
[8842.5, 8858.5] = 0.6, 4.42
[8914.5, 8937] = -1.5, 4.88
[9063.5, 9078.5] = -0.6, 4.7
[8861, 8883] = 0.0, 4.58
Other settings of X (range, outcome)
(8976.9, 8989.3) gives 4.42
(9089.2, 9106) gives 4.41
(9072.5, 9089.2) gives 4.69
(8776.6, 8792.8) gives 4.71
